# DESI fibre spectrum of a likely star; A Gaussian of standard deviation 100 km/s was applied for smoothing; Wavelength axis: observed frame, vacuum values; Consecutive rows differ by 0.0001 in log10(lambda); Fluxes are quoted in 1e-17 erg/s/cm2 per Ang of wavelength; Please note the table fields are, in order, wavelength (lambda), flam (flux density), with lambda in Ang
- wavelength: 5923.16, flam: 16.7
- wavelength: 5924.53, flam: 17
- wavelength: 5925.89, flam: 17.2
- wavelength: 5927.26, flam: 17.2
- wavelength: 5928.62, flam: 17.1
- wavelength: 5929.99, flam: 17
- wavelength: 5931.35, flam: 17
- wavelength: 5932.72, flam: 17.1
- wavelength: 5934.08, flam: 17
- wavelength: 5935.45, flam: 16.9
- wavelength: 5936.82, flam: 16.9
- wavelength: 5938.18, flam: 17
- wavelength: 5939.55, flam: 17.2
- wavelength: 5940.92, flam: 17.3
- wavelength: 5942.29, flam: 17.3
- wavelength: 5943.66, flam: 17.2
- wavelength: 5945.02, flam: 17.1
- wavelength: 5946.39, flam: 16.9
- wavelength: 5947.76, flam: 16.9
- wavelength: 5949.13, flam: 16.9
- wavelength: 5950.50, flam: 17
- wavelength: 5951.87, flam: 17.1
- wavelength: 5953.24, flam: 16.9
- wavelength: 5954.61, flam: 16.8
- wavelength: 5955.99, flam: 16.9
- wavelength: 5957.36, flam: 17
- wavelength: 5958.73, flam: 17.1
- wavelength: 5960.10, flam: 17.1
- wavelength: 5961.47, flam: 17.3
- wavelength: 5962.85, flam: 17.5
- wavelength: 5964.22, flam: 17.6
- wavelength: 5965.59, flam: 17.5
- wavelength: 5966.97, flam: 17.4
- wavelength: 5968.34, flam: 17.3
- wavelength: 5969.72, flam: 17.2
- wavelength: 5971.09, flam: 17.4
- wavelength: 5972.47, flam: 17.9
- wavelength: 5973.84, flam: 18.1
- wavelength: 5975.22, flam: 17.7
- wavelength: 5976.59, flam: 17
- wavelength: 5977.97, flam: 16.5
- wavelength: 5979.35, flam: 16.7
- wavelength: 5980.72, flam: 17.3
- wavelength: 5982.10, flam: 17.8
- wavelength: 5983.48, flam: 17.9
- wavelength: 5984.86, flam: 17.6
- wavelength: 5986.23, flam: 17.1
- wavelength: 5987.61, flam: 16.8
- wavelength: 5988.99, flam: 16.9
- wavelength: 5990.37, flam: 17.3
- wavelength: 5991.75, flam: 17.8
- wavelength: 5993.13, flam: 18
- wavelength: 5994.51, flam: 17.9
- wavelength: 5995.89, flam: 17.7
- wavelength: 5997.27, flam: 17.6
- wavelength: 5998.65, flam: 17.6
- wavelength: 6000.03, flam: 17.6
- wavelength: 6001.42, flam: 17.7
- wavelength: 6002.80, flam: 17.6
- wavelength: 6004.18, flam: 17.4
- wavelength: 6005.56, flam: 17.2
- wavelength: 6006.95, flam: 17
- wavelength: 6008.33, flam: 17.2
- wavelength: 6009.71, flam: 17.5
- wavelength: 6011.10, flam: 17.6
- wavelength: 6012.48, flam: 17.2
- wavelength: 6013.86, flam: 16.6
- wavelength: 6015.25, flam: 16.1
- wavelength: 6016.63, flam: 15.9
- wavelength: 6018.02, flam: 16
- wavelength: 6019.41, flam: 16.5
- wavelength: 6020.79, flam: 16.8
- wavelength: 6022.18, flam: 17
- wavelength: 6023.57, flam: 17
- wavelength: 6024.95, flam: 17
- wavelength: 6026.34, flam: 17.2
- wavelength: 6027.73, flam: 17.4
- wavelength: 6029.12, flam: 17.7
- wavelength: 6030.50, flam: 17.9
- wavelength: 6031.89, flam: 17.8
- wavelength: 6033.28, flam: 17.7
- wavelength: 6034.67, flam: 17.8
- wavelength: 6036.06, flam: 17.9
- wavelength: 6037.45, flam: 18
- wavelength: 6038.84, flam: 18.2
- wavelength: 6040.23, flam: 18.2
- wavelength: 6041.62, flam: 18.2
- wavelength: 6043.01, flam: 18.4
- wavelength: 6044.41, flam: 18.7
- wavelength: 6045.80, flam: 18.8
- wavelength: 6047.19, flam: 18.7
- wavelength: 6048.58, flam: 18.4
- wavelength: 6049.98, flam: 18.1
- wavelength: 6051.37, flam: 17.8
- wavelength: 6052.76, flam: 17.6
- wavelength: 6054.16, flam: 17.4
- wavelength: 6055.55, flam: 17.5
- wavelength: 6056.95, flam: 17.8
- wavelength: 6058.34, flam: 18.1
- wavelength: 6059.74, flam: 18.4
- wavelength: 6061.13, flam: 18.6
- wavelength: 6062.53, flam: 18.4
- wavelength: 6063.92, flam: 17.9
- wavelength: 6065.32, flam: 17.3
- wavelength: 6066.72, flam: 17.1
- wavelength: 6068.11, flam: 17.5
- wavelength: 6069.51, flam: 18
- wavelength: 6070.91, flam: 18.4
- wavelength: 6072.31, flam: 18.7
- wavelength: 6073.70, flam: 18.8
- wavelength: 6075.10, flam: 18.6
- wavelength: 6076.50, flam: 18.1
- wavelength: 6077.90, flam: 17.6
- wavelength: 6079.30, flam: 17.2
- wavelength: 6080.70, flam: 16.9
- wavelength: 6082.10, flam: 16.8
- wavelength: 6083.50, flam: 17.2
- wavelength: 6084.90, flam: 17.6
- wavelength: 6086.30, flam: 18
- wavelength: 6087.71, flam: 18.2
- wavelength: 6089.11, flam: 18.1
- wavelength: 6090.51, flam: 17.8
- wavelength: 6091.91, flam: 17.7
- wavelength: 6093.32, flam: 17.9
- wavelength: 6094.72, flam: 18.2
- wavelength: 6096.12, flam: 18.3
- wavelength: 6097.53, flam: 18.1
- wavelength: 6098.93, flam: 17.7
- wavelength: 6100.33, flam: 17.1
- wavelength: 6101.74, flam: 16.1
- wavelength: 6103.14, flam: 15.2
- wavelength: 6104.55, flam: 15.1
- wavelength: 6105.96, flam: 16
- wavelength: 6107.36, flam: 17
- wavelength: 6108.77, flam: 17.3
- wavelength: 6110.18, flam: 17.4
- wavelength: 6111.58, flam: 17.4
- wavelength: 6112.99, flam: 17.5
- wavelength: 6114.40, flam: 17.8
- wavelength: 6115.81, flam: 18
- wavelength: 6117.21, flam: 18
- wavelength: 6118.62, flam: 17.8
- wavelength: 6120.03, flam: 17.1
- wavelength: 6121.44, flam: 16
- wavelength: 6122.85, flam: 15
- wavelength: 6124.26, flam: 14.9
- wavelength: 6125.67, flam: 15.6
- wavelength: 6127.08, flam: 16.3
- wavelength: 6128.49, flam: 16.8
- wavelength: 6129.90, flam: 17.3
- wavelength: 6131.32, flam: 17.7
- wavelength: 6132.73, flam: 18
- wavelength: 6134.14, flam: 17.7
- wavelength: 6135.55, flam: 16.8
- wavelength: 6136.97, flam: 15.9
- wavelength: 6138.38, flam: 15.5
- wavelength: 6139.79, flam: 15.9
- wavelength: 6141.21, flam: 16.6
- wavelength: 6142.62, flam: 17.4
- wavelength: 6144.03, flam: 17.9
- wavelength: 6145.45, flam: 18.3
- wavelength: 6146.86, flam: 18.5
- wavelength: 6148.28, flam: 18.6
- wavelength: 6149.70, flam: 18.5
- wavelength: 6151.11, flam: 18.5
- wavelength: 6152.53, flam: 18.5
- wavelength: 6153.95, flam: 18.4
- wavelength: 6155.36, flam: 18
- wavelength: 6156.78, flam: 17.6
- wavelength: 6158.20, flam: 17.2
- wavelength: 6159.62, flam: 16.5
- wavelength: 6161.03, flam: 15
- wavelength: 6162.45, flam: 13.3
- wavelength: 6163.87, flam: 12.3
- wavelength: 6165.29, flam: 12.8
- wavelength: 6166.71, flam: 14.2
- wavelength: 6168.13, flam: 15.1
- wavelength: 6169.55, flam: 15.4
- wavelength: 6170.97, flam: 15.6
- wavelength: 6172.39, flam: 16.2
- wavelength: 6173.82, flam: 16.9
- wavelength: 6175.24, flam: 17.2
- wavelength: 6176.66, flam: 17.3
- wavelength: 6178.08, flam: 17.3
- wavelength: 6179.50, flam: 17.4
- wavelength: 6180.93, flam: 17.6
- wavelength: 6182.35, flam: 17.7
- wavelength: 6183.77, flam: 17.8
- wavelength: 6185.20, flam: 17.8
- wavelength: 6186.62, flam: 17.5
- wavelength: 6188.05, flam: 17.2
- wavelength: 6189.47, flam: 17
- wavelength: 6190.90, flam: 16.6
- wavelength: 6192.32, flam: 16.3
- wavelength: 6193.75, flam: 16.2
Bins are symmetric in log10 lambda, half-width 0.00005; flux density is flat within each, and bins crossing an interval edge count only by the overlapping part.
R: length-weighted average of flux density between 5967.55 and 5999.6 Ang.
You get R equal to 17.4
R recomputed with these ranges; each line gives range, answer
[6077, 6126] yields 17.1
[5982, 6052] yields 17.5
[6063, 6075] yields 18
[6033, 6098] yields 18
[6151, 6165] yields 16.3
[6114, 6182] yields 16.7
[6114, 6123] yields 17.2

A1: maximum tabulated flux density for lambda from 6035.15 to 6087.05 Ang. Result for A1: 18.8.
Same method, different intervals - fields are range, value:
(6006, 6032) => 17.9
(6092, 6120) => 18.3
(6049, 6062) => 18.6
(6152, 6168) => 18.5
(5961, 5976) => 18.1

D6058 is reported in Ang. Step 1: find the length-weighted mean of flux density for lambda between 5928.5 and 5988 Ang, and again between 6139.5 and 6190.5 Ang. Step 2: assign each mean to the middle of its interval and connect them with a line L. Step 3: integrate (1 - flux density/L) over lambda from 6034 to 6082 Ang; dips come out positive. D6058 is -2.8 Ang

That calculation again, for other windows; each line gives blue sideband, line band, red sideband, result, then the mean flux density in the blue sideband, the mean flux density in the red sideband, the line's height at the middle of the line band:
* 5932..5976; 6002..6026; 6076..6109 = 0.4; 17.2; 17.3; 17.2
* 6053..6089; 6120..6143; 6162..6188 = 0.5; 17.8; 16.1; 16.8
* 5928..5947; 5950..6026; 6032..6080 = 1.2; 17.1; 18.1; 17.5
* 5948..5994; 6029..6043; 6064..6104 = -0.4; 17.3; 17.6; 17.5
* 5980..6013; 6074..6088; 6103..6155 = -0.3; 17.5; 17.1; 17.2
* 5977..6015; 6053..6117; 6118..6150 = -1.9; 17.4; 16.9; 17.1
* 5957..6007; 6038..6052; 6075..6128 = -0.9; 17.4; 17.2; 17.3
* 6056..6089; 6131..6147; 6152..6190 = -0.2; 17.9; 16.5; 16.9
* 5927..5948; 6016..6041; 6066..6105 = 0.1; 17.1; 17.6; 17.4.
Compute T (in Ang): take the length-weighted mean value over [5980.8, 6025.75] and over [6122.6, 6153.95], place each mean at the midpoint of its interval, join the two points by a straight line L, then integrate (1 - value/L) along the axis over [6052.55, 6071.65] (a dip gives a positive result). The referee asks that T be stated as -0.7 Ang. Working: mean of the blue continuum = 17.2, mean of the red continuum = 17.2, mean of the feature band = 17.9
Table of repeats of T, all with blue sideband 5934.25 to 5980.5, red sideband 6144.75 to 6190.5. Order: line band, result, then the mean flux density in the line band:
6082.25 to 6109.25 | -0.6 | 17.3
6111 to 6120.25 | -0.4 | 17.7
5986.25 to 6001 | -0.3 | 17.5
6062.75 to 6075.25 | -0.8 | 18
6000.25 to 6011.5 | -0.2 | 17.4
